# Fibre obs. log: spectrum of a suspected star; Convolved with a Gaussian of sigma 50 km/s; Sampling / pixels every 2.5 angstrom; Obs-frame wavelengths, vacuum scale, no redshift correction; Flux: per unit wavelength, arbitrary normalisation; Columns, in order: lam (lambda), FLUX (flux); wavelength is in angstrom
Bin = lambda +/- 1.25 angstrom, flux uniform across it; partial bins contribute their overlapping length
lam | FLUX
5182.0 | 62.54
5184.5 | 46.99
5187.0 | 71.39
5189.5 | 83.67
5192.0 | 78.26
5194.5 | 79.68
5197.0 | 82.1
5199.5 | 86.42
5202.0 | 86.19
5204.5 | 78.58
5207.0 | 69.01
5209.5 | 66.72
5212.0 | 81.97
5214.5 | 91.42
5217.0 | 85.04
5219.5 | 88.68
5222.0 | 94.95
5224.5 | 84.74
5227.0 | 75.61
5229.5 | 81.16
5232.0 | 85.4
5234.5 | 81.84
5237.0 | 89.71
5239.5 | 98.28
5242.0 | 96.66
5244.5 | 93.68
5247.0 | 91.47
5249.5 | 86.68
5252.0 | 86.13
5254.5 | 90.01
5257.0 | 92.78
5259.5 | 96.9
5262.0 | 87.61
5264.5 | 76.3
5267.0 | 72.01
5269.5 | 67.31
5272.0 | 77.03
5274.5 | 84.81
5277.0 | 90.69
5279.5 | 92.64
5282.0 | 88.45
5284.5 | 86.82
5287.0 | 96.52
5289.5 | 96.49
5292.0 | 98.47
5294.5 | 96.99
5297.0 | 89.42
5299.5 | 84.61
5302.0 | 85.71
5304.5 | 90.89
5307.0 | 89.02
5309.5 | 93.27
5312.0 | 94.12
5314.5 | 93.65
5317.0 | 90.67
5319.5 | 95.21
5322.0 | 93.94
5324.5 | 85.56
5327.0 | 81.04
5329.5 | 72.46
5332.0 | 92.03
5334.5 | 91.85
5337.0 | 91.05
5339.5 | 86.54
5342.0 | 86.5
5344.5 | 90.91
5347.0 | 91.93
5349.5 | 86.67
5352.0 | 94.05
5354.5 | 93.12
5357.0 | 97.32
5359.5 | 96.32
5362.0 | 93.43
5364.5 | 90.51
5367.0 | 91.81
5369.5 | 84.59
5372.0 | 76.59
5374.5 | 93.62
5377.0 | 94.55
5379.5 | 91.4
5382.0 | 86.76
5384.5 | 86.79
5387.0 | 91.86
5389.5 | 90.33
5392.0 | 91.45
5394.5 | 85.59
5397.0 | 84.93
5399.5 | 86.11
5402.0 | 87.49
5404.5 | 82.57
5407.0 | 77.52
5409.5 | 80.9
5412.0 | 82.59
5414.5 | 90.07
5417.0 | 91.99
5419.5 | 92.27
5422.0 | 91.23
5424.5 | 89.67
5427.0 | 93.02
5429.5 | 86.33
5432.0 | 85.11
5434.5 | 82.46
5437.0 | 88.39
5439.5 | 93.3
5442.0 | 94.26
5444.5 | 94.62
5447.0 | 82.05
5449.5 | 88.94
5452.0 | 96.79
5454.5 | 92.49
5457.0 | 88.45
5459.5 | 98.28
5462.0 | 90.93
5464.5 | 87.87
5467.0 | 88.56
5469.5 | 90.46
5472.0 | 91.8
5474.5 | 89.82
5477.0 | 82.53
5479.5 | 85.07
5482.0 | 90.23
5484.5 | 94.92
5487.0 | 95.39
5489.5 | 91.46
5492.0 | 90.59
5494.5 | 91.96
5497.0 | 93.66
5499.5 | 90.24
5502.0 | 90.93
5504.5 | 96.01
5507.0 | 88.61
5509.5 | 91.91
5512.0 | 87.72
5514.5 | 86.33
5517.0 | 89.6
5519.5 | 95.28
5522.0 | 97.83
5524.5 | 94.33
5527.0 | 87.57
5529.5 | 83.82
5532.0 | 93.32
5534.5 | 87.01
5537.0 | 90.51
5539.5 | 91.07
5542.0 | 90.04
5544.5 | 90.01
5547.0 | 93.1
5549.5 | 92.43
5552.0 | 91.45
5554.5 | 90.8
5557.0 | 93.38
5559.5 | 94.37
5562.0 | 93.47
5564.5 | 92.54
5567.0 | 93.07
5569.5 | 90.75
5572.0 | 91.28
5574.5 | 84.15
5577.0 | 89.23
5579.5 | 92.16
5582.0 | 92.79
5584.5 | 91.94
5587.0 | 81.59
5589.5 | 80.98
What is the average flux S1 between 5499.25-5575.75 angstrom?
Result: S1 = 91.1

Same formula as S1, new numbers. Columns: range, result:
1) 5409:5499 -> 90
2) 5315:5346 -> 88.3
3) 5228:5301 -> 88.1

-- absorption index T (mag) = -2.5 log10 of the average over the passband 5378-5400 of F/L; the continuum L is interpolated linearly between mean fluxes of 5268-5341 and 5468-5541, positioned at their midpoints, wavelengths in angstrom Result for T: 0.013 mag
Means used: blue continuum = 88.8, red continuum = 90.7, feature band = 88.5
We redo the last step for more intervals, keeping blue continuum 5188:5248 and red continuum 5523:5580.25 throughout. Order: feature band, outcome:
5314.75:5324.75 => -0.07 mag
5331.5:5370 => -0.05 mag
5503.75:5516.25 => 0.00 mag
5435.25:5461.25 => -0.03 mag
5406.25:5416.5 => 0.06 mag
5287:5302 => -0.08 mag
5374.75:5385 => -0.03 mag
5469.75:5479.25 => 0.02 mag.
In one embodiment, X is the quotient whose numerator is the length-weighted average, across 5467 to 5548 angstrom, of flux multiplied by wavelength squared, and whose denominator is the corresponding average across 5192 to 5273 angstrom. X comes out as 1.19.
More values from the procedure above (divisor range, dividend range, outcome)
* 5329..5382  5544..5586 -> 1.10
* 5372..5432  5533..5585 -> 1.10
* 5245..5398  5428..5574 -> 1.09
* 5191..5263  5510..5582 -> 1.19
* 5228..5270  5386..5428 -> 1.07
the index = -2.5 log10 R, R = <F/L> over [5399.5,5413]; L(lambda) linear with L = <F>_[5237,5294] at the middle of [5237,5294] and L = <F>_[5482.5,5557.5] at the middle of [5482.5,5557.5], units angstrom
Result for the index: 0.10 mag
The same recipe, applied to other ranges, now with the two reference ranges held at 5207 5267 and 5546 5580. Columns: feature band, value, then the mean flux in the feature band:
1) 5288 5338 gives -0.033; 90.3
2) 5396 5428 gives 0.028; 86.9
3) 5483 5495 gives -0.029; 92.9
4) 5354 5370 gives -0.053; 92.8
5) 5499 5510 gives -0.011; 91.6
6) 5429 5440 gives 0.034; 86.8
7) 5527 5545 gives 0.023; 89.2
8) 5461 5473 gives 0.002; 89.9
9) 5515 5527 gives -0.026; 93.1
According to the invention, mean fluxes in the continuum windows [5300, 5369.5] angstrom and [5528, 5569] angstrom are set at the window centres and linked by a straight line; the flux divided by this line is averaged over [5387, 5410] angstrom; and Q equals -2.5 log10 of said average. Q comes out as 0.059 mag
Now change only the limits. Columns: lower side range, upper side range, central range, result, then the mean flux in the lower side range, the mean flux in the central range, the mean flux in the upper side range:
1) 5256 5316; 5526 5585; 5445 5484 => 0.00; 88.4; 89.8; 90.8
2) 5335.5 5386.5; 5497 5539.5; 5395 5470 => 0.02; 90.3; 88.6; 90.8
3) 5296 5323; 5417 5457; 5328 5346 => 0.04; 90.9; 87.3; 90.1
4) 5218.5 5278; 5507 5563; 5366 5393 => -0.01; 86.2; 89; 91.1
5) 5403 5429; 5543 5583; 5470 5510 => -0.02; 87.2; 90.9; 91.5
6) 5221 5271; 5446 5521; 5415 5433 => -0.01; 86.4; 90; 90.7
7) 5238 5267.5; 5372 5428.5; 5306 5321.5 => -0.05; 89.5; 92.8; 88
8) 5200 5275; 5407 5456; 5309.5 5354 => -0.03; 84.6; 89.5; 89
